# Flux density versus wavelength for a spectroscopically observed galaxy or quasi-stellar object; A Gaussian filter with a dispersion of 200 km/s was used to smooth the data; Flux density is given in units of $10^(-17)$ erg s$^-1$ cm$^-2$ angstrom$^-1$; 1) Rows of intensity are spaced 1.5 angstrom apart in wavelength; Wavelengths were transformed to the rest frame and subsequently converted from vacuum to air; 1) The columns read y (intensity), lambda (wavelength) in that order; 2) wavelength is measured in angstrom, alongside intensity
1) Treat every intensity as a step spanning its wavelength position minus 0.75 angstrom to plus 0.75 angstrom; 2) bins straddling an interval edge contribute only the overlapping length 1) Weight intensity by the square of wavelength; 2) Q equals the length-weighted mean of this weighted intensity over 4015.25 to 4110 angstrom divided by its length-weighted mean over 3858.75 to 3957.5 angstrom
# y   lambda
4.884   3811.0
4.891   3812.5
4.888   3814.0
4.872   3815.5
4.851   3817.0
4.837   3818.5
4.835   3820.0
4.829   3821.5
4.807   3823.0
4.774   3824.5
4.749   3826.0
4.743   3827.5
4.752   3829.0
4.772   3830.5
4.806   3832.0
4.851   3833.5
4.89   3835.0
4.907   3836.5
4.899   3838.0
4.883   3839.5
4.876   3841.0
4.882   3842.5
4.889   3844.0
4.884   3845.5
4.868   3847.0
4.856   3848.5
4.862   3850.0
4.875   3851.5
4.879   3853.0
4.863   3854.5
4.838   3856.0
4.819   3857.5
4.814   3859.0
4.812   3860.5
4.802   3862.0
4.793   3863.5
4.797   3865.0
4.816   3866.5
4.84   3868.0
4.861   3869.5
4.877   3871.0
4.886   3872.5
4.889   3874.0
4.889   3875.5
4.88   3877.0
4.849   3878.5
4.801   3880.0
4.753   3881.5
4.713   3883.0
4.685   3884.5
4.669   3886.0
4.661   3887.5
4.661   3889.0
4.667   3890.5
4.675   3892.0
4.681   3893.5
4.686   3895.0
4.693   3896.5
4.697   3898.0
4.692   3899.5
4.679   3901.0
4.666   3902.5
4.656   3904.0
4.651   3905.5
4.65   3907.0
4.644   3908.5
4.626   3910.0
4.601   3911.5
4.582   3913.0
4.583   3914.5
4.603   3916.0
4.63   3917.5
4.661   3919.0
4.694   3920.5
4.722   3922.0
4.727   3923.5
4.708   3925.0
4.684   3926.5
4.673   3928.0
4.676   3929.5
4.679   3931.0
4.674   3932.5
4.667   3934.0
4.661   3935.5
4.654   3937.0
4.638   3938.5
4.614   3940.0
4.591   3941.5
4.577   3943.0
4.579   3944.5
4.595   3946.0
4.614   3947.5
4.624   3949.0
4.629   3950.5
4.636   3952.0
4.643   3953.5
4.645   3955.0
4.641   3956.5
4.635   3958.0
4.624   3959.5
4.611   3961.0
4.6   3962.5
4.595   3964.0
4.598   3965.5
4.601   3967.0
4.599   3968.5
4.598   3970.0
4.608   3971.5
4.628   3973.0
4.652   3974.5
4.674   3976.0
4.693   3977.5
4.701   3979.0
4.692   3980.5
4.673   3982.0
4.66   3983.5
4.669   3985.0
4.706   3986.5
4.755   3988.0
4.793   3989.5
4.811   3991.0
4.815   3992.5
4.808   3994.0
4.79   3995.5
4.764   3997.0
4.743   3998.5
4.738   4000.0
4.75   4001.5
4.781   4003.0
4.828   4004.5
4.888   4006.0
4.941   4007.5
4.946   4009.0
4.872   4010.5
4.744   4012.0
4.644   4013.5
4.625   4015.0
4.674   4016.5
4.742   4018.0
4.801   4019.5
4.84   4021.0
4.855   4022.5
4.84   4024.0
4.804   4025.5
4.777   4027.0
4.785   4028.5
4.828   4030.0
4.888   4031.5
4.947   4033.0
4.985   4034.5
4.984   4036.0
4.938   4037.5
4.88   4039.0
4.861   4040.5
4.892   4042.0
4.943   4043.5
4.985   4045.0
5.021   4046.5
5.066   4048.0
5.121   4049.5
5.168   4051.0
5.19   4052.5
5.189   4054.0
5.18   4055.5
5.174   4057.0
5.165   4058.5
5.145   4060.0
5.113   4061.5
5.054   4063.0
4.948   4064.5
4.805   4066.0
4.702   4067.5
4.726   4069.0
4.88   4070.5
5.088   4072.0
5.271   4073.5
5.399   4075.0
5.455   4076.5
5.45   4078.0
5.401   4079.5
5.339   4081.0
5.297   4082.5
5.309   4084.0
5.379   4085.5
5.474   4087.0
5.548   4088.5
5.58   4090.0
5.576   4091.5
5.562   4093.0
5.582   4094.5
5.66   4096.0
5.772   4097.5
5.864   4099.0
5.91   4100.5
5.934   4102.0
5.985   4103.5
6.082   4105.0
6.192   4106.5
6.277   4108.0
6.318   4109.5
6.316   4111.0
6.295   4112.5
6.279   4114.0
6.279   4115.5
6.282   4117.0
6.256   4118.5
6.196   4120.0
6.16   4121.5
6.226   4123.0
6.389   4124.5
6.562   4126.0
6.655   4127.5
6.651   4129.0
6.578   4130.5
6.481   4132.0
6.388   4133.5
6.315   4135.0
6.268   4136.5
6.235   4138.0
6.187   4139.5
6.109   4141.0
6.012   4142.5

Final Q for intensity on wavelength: 1.20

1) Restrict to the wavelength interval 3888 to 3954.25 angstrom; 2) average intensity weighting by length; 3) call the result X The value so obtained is 4.65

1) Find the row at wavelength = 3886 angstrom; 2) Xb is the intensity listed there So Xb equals 4.669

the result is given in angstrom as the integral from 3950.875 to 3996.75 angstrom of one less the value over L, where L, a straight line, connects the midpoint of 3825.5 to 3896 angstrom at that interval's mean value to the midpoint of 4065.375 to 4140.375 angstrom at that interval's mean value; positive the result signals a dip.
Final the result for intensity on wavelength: 5.43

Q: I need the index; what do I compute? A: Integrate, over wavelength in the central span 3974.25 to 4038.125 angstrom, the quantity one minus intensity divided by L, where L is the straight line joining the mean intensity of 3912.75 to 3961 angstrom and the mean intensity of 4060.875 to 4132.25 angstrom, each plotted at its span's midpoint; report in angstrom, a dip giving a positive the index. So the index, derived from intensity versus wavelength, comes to 4.2 angstrom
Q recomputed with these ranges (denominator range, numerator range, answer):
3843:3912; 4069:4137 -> 1.39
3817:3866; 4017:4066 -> 1.14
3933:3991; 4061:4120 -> 1.29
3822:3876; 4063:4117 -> 1.31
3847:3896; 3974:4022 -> 1.06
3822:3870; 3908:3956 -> 1.00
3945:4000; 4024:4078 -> 1.12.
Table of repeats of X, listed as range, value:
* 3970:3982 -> 4.66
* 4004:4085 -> 4.99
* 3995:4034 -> 4.8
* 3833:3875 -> 4.86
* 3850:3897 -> 4.79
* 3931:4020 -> 4.69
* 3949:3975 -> 4.62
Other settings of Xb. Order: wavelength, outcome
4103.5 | 5.985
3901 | 4.679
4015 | 4.625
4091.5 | 5.576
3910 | 4.626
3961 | 4.611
